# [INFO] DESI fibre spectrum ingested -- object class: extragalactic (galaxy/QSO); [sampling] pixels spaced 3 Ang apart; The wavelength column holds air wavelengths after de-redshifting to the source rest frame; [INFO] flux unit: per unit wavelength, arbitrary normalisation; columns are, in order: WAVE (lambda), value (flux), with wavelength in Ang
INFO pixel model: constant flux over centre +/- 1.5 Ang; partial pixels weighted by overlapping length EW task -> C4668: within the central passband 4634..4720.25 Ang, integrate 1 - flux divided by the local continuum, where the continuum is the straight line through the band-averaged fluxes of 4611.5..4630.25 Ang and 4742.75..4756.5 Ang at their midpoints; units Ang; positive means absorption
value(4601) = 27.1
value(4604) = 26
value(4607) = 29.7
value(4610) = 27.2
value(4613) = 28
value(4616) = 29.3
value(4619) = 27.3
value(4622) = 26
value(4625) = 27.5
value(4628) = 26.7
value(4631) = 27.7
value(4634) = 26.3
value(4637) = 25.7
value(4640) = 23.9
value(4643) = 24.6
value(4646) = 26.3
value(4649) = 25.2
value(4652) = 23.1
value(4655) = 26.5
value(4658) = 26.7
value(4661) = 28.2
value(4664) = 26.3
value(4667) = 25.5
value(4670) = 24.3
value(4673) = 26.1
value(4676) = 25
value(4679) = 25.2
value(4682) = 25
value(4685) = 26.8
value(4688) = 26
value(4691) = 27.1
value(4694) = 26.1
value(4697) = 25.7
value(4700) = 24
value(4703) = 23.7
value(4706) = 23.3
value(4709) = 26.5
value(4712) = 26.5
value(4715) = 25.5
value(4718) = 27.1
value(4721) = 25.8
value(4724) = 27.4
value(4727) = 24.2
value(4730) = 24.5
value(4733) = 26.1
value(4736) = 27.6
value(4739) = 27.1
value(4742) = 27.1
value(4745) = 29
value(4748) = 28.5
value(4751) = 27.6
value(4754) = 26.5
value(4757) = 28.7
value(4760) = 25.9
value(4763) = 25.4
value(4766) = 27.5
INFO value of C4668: 6.50 Ang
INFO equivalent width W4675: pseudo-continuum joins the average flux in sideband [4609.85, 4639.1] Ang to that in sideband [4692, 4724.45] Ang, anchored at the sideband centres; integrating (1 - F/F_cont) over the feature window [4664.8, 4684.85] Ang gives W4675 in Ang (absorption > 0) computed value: 0.65 Ang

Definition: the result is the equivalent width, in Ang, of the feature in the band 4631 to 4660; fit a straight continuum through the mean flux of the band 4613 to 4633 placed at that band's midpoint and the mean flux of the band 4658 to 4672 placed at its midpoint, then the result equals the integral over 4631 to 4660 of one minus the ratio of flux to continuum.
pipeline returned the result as 1.31 Ang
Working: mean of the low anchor 27.4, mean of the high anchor 26.1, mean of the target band 25.5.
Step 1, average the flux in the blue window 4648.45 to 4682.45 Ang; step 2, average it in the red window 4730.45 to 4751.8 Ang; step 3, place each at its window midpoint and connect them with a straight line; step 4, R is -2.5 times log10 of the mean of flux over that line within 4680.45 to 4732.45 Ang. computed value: 0.04 mag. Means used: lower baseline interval 25.6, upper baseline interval 27.4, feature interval 25.6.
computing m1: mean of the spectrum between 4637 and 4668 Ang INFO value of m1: 25.6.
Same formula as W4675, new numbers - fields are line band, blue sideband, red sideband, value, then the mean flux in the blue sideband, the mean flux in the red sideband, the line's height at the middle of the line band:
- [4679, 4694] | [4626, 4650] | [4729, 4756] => 0.20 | 25.8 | 27.2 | 26.5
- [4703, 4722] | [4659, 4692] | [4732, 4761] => 0.80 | 25.9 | 27.5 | 26.7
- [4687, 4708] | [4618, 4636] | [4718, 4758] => 1.37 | 26.9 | 26.9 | 26.9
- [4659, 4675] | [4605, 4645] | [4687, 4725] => 0.14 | 26.9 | 25.7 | 26.3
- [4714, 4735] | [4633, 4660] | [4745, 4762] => 0.85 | 25.4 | 27.5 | 26.9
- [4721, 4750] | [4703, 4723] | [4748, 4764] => -0.45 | 25.7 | 27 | 26.4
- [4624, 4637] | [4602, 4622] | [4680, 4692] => 0.23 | 27.8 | 26.1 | 27.4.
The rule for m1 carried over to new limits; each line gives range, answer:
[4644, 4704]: 25.6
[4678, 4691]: 25.9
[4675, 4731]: 25.6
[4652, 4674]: 26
